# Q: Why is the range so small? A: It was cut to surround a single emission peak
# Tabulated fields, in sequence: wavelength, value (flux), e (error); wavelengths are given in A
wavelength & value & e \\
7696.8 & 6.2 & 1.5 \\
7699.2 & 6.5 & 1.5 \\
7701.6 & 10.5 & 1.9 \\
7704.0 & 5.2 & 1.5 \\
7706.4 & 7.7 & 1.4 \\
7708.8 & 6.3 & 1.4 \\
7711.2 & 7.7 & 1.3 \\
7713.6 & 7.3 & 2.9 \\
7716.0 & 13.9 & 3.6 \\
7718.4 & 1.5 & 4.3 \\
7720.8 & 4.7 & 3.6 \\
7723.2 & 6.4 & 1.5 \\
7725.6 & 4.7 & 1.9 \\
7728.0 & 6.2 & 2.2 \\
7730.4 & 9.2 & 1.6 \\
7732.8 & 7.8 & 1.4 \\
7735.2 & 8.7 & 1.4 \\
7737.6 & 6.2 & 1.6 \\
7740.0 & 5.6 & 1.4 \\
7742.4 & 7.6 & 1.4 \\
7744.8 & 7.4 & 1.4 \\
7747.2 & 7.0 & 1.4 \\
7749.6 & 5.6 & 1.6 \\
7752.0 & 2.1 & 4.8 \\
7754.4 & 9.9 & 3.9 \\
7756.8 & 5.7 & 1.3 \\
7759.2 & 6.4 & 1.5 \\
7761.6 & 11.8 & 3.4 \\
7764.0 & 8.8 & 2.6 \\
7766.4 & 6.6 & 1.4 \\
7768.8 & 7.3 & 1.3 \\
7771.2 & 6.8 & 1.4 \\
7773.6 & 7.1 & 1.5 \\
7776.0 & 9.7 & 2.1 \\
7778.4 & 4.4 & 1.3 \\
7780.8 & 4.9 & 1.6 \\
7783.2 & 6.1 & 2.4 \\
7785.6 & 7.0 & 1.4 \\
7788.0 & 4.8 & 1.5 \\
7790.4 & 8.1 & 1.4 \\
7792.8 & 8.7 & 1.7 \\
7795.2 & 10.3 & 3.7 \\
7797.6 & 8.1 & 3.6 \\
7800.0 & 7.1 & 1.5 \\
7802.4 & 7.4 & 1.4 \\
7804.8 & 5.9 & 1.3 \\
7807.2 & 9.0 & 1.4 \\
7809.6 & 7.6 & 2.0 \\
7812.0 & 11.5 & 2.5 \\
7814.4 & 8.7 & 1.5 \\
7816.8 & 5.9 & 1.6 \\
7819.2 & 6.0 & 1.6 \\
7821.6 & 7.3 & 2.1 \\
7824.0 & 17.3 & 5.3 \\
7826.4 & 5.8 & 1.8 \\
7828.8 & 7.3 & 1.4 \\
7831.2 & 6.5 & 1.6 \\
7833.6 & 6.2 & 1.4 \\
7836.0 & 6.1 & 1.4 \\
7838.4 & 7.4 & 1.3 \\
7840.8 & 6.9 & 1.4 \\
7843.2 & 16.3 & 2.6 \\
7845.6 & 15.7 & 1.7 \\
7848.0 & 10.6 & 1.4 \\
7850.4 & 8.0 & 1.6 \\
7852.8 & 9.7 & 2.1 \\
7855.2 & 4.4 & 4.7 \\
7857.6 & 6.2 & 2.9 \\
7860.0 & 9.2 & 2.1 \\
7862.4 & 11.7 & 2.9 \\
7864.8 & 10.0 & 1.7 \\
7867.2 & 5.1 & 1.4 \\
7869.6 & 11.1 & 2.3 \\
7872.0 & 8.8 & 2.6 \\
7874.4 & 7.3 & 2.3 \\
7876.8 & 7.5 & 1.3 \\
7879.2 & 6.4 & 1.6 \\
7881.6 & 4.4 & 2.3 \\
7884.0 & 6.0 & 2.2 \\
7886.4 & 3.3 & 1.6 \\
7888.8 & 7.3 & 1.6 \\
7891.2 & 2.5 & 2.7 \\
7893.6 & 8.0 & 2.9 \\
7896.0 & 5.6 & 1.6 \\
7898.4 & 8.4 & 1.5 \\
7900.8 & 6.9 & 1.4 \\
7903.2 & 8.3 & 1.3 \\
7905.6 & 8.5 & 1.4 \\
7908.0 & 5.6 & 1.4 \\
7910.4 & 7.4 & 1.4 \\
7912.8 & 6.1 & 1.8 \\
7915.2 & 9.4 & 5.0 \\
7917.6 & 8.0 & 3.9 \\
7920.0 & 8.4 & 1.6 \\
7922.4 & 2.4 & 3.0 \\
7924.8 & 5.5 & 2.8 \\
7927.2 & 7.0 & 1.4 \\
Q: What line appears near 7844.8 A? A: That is [S II] 6716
